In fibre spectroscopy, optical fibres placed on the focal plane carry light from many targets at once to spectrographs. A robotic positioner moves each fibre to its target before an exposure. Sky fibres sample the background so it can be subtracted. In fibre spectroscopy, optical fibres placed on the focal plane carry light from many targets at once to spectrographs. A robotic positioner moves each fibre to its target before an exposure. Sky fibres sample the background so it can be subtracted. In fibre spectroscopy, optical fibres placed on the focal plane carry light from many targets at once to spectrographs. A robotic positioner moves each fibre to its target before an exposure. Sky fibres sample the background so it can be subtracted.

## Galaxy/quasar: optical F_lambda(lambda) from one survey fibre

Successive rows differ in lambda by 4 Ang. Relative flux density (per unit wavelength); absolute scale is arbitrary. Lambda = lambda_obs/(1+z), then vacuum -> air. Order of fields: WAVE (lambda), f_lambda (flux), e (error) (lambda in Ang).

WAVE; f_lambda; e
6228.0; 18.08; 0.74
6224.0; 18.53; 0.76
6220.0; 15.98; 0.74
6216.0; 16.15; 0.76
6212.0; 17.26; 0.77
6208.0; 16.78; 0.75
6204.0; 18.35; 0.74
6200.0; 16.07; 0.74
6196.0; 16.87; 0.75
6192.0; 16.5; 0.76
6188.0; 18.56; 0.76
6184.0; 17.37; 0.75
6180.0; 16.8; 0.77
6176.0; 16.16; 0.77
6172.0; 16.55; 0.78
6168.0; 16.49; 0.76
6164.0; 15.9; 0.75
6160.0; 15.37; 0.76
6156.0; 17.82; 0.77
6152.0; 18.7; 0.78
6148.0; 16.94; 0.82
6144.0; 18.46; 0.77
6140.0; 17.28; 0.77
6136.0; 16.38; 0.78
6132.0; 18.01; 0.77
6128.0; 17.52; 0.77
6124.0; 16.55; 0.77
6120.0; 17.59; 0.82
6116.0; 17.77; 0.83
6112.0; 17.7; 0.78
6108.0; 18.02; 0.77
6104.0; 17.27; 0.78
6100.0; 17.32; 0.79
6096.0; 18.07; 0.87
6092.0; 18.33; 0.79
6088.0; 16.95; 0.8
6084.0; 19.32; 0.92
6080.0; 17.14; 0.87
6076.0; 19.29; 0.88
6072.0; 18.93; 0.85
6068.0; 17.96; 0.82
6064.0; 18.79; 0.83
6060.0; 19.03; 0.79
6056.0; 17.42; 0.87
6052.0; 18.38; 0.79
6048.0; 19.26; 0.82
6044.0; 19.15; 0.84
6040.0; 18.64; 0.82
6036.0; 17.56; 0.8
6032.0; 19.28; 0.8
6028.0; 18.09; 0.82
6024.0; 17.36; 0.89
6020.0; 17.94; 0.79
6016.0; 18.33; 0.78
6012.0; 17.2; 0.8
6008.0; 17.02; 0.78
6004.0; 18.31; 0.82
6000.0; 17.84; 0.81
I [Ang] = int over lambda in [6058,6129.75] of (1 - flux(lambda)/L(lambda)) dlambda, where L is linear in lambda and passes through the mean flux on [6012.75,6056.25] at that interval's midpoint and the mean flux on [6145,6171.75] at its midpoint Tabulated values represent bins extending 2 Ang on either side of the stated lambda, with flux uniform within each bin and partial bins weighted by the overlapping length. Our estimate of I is -1.4 Ang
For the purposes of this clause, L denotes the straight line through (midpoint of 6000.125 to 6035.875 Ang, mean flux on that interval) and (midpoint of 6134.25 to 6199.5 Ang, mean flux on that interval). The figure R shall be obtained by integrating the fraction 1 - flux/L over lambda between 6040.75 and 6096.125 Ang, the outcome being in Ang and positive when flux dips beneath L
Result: -2.7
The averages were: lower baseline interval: 17.9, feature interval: 18.4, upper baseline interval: 17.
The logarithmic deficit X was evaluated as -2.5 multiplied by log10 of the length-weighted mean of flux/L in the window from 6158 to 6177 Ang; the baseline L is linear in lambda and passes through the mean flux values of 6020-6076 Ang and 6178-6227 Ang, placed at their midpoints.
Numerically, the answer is 0.086 mag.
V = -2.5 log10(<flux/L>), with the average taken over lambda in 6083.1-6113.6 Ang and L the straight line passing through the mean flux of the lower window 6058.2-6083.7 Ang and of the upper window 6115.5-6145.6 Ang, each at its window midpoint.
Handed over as 0.01 mag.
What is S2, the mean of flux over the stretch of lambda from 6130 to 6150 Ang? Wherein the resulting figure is 17.4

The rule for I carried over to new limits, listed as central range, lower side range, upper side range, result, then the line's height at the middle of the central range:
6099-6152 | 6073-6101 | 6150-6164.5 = 0.1 Ang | 17.5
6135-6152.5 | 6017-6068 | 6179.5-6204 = 0.0 Ang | 17.5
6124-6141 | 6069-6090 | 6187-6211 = 0.6 Ang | 17.8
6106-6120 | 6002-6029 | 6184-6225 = -0.3 Ang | 17.4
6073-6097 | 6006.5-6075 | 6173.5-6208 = -0.4 Ang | 17.9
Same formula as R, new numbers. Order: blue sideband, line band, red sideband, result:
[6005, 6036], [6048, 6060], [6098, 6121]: -0.4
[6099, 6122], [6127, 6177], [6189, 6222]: 0.6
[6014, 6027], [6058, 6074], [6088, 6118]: -0.8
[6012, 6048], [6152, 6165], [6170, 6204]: 0.3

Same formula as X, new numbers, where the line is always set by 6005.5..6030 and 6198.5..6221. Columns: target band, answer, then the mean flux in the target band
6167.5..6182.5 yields 0.03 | 16.5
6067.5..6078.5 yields -0.08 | 18.8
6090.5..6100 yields -0.04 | 18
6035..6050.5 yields -0.07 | 18.7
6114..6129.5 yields -0.01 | 17.4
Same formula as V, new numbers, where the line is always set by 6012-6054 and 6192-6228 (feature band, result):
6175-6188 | 0.009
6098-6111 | 0.016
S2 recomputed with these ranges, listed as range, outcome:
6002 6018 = 17.7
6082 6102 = 18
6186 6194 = 17.5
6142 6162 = 17.5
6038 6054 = 18.9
